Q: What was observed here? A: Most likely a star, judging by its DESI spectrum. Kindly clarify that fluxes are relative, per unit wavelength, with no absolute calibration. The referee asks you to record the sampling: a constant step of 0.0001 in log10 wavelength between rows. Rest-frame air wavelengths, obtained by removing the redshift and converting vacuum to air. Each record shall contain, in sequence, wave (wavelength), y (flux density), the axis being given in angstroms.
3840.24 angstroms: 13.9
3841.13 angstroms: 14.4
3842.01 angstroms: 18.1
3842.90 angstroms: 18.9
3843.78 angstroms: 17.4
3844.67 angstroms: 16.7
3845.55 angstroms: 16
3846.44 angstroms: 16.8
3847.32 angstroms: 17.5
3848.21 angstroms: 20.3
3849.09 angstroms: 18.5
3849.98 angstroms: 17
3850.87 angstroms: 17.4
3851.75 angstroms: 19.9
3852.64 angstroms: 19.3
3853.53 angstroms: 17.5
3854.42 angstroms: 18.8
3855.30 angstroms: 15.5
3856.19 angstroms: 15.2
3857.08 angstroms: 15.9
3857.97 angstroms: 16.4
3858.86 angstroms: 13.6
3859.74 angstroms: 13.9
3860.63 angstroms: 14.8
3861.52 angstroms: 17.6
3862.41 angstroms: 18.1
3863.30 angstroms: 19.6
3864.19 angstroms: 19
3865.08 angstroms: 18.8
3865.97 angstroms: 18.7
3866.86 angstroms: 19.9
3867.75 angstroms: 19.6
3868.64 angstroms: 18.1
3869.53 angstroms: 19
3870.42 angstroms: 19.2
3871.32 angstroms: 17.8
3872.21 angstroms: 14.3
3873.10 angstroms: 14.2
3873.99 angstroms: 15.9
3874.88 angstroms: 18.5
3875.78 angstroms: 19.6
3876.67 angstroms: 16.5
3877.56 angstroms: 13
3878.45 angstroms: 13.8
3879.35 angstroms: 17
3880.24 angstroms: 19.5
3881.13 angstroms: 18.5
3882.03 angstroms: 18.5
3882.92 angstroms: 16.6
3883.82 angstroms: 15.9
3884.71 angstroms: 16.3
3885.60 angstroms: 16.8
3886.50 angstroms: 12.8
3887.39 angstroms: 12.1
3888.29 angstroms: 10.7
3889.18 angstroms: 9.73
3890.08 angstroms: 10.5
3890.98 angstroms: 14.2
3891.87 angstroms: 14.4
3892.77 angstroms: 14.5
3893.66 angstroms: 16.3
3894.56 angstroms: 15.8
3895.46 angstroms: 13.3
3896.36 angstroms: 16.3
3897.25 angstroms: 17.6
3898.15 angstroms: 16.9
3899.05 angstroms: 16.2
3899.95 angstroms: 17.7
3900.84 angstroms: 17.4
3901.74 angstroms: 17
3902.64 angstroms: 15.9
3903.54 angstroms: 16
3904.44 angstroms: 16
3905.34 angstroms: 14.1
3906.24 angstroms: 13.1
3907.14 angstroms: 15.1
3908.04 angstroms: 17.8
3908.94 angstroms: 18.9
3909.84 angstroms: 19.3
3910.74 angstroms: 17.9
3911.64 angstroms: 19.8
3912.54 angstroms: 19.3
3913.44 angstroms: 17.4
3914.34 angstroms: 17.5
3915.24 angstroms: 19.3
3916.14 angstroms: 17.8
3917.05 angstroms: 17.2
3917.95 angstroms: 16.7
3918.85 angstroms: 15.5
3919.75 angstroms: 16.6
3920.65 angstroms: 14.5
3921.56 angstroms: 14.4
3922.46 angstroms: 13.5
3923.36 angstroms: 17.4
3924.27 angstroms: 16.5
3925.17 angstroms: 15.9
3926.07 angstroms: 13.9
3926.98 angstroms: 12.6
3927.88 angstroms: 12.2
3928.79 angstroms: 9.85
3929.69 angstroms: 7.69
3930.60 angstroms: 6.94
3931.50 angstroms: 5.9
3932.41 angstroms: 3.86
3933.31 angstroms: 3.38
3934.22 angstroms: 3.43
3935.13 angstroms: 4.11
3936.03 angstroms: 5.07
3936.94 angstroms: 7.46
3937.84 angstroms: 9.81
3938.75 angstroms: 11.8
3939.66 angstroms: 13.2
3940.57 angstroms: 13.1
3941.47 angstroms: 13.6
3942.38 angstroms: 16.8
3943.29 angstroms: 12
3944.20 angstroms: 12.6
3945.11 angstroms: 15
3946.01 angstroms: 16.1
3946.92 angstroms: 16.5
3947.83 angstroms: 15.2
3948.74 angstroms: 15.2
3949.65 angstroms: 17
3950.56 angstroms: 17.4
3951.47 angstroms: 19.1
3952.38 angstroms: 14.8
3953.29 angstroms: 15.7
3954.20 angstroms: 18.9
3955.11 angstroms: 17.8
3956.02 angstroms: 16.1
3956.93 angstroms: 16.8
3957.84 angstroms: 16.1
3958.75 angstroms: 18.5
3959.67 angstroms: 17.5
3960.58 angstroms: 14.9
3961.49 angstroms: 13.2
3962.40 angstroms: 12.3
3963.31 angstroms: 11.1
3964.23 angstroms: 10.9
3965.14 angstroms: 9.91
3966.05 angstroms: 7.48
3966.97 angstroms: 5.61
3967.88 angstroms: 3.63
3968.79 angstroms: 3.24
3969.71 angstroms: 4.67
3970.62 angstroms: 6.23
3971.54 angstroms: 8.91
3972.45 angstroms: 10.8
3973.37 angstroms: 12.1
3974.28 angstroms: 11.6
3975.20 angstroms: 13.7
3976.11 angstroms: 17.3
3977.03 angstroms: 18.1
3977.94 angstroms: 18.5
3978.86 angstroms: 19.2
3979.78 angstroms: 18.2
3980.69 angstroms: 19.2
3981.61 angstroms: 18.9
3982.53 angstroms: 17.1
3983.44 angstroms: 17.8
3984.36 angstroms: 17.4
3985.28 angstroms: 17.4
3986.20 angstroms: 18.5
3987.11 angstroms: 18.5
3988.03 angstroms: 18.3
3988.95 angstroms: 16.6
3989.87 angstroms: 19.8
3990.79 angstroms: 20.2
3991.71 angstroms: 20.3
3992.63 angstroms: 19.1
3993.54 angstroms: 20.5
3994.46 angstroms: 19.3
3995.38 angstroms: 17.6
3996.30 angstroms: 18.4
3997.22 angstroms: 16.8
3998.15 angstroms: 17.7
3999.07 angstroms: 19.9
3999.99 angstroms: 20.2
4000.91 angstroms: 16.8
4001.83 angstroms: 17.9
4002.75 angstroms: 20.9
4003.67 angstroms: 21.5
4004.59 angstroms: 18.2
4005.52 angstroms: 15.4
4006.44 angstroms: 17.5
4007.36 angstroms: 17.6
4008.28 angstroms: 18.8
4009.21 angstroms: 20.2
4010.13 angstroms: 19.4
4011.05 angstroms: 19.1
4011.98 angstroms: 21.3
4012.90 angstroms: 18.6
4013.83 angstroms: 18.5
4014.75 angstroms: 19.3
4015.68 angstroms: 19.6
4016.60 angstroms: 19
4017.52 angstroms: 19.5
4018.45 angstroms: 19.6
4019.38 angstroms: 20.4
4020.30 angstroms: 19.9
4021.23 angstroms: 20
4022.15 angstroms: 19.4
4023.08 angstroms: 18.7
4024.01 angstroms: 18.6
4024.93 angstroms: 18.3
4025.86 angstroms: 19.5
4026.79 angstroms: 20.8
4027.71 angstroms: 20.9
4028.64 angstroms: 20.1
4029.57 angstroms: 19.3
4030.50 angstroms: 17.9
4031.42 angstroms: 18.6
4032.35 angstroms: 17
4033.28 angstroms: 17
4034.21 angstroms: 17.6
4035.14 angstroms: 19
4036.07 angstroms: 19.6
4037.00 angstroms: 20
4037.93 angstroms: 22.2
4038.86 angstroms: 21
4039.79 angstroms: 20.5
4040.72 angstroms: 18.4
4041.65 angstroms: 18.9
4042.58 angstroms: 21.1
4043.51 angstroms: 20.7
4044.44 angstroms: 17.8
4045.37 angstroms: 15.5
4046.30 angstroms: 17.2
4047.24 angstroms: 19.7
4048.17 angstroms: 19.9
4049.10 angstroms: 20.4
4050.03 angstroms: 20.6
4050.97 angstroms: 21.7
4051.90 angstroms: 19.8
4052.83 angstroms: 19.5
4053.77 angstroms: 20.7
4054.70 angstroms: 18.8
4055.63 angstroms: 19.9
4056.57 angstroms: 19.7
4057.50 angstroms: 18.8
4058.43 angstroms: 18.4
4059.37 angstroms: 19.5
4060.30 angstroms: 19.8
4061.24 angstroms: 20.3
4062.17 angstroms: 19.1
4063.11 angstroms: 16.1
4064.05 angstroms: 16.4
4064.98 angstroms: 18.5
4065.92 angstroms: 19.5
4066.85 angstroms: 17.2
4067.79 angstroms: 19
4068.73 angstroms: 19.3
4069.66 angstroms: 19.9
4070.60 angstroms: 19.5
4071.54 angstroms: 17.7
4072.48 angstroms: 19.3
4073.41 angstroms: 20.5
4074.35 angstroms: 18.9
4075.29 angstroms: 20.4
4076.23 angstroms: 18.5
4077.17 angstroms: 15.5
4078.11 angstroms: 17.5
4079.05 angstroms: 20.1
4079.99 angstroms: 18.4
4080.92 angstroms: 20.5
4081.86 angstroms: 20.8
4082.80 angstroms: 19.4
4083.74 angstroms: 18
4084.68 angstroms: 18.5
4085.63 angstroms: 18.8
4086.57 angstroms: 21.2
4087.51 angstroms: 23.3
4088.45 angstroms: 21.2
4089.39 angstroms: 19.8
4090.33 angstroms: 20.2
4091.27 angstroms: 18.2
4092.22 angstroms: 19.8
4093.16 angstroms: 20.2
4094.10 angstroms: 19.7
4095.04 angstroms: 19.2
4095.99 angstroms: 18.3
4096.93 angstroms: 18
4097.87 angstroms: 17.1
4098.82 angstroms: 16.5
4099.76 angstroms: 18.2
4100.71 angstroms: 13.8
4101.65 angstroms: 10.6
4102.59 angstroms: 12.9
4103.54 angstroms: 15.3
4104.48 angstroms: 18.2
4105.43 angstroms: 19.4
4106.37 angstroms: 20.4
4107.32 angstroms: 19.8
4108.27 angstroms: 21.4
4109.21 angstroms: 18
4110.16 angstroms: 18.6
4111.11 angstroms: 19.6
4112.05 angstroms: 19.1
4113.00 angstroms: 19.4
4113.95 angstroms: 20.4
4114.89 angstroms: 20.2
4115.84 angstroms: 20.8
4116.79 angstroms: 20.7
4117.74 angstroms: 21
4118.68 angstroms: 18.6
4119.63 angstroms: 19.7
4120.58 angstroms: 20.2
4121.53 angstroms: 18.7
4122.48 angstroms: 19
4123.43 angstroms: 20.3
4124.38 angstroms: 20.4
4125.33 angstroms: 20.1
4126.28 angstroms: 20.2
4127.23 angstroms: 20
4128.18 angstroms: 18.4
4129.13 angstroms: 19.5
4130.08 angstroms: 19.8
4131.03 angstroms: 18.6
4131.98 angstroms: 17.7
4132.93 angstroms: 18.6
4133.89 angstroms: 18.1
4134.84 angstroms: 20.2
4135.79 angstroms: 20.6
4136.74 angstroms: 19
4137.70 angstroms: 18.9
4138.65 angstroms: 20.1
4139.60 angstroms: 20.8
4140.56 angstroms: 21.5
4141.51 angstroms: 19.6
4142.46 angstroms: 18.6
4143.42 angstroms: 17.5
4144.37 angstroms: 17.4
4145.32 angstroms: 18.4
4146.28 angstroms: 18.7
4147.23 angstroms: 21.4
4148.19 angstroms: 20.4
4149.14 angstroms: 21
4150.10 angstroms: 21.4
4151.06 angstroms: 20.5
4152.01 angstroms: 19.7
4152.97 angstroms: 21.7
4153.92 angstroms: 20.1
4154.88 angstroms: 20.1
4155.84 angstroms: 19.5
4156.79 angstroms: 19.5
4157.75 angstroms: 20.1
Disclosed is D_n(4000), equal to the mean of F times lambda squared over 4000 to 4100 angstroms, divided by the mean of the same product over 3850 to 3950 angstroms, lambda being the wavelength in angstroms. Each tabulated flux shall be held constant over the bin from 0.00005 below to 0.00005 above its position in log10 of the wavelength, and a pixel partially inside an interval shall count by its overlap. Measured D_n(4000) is 1.4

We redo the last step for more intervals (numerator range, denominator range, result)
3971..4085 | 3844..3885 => 1.18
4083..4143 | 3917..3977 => 1.67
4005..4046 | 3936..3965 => 1.37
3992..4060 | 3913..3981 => 1.53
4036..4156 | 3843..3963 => 1.38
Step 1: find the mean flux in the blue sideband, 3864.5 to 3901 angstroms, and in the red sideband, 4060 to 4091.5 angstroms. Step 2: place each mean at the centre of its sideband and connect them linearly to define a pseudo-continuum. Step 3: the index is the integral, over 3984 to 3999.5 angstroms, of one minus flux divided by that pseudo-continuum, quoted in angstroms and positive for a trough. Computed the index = -0.7 angstroms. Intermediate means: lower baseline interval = 16.2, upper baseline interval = 19.2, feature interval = 18.6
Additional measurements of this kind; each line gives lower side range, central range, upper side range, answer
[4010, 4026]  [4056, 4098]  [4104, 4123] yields 0.9 angstroms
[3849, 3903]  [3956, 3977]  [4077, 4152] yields 7.2 angstroms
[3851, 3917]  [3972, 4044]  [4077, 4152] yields -2.6 angstroms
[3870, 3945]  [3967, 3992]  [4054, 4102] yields 2.3 angstroms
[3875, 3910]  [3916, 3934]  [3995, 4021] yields 4.5 angstroms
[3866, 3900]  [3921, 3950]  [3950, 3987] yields 6.4 angstroms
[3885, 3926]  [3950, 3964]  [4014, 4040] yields 1.1 angstroms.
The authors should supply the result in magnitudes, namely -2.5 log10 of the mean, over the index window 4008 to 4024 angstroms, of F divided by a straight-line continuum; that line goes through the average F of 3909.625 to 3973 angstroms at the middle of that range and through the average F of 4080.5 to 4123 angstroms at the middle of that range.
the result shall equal -0.228 mag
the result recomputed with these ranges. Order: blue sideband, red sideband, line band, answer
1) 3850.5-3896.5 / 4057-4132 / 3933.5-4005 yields 0.18 mag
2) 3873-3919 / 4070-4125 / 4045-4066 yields -0.04 mag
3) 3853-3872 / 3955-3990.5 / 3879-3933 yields 0.07 mag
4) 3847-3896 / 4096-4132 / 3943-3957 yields 0.08 mag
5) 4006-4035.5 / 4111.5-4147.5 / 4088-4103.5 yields 0.10 mag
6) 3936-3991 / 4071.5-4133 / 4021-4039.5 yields -0.16 mag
